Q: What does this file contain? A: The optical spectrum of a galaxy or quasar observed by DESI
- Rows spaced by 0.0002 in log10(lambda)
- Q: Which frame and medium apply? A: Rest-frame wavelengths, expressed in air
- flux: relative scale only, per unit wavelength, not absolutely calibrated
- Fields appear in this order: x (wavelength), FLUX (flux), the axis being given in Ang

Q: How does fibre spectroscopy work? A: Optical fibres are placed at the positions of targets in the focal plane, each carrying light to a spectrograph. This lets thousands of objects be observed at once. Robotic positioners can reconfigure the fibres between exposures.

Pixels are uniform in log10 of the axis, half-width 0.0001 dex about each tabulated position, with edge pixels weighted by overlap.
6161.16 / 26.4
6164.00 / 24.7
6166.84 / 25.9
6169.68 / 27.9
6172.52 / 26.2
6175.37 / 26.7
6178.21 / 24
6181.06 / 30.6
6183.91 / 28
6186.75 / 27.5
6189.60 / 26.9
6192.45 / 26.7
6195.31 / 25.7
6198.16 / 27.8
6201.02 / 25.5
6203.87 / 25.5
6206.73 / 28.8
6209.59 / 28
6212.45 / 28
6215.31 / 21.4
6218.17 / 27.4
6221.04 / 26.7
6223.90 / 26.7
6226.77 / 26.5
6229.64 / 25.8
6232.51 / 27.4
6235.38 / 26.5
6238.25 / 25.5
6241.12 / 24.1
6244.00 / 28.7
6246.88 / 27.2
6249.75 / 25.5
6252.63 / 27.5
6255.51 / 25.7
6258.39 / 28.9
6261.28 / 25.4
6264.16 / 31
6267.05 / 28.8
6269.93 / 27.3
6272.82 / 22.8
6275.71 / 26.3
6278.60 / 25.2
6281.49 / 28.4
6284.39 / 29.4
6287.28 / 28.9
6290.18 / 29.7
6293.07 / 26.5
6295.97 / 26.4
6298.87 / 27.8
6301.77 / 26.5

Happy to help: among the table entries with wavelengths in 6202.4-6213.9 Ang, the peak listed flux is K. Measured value 28.8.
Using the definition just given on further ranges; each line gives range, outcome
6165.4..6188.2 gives 30.6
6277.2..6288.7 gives 29.4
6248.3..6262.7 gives 28.9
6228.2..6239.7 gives 27.4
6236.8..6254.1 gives 28.7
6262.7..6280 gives 31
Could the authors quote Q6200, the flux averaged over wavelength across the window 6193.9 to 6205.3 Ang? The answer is 26.1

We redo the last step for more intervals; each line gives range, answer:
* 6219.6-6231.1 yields 26.4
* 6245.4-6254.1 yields 26.7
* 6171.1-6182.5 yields 26.9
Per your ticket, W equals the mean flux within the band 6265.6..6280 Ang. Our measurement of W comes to 26.1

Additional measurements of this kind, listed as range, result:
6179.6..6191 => 28.2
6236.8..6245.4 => 26.1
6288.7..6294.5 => 28.1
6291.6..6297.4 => 26.5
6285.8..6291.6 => 29.3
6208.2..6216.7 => 25.8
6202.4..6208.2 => 27.2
